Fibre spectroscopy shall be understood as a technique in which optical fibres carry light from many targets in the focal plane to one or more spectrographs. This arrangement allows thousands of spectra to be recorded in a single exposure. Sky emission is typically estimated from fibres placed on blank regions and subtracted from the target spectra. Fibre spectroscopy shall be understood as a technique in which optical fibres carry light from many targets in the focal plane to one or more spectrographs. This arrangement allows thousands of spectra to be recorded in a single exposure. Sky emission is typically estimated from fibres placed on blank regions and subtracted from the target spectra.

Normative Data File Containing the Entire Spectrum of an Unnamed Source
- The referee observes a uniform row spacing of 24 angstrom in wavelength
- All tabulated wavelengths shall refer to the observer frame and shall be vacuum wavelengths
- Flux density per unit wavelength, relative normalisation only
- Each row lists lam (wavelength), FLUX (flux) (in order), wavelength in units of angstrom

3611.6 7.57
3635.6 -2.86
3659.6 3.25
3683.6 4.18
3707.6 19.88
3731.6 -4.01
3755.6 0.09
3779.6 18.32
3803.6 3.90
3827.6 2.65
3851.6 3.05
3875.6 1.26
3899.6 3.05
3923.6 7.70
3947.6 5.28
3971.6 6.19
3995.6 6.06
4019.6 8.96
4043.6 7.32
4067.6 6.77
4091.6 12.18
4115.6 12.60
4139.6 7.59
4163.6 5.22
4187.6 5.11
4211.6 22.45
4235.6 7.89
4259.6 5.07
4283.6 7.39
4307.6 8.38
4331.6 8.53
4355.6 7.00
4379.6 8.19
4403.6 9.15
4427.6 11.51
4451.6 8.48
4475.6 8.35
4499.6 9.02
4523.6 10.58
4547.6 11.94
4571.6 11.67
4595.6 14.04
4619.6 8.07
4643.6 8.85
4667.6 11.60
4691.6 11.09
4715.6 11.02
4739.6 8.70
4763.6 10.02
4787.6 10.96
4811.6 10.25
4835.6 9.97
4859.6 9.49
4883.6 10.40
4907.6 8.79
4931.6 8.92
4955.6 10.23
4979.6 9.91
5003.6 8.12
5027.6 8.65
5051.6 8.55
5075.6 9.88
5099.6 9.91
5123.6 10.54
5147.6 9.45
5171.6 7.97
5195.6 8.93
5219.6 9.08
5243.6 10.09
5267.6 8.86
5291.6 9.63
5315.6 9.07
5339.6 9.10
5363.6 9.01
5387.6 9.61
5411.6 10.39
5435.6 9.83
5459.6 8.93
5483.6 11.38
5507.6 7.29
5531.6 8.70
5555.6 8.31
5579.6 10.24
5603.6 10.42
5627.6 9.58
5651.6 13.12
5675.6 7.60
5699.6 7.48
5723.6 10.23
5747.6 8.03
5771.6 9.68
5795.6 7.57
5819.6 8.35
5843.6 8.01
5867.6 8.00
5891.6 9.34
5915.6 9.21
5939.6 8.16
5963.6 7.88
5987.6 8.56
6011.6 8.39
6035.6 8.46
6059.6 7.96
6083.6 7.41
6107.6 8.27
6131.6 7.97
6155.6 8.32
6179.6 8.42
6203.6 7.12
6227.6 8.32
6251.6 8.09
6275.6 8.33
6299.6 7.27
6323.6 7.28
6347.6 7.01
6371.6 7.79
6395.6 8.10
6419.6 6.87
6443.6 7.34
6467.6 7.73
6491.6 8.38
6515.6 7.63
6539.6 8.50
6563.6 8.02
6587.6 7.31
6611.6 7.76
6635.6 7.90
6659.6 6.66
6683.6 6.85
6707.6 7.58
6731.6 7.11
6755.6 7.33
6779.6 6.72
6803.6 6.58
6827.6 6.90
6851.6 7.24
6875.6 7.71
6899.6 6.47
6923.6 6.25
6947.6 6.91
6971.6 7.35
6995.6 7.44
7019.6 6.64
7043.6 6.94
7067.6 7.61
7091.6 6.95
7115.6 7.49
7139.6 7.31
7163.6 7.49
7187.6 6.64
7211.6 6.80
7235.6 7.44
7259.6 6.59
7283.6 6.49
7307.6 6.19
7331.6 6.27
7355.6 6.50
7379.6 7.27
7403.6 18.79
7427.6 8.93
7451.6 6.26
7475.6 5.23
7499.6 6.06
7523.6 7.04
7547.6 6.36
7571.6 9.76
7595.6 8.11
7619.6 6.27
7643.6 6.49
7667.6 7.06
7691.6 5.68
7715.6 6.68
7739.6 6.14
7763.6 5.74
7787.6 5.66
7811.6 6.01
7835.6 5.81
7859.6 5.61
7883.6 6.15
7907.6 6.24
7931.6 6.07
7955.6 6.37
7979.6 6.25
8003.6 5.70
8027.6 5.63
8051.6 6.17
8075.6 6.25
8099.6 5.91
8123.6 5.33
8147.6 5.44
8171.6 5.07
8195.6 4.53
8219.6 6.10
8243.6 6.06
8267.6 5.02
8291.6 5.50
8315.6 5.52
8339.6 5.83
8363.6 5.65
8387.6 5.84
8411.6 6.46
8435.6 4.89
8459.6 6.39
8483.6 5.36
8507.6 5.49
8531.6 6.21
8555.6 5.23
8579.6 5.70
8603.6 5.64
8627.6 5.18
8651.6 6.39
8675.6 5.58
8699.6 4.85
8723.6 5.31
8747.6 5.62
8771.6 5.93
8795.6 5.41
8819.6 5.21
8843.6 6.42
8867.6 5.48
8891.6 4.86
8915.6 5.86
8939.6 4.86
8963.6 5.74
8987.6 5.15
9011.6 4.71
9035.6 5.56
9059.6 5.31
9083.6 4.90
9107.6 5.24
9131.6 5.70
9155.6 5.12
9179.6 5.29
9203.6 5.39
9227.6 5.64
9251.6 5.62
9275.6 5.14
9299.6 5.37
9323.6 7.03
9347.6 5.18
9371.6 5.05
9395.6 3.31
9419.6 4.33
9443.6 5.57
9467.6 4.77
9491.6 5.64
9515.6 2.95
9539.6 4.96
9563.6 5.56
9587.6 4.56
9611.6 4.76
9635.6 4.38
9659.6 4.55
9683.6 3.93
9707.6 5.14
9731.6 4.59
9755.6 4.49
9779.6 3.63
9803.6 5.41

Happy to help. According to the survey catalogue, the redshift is 0.127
